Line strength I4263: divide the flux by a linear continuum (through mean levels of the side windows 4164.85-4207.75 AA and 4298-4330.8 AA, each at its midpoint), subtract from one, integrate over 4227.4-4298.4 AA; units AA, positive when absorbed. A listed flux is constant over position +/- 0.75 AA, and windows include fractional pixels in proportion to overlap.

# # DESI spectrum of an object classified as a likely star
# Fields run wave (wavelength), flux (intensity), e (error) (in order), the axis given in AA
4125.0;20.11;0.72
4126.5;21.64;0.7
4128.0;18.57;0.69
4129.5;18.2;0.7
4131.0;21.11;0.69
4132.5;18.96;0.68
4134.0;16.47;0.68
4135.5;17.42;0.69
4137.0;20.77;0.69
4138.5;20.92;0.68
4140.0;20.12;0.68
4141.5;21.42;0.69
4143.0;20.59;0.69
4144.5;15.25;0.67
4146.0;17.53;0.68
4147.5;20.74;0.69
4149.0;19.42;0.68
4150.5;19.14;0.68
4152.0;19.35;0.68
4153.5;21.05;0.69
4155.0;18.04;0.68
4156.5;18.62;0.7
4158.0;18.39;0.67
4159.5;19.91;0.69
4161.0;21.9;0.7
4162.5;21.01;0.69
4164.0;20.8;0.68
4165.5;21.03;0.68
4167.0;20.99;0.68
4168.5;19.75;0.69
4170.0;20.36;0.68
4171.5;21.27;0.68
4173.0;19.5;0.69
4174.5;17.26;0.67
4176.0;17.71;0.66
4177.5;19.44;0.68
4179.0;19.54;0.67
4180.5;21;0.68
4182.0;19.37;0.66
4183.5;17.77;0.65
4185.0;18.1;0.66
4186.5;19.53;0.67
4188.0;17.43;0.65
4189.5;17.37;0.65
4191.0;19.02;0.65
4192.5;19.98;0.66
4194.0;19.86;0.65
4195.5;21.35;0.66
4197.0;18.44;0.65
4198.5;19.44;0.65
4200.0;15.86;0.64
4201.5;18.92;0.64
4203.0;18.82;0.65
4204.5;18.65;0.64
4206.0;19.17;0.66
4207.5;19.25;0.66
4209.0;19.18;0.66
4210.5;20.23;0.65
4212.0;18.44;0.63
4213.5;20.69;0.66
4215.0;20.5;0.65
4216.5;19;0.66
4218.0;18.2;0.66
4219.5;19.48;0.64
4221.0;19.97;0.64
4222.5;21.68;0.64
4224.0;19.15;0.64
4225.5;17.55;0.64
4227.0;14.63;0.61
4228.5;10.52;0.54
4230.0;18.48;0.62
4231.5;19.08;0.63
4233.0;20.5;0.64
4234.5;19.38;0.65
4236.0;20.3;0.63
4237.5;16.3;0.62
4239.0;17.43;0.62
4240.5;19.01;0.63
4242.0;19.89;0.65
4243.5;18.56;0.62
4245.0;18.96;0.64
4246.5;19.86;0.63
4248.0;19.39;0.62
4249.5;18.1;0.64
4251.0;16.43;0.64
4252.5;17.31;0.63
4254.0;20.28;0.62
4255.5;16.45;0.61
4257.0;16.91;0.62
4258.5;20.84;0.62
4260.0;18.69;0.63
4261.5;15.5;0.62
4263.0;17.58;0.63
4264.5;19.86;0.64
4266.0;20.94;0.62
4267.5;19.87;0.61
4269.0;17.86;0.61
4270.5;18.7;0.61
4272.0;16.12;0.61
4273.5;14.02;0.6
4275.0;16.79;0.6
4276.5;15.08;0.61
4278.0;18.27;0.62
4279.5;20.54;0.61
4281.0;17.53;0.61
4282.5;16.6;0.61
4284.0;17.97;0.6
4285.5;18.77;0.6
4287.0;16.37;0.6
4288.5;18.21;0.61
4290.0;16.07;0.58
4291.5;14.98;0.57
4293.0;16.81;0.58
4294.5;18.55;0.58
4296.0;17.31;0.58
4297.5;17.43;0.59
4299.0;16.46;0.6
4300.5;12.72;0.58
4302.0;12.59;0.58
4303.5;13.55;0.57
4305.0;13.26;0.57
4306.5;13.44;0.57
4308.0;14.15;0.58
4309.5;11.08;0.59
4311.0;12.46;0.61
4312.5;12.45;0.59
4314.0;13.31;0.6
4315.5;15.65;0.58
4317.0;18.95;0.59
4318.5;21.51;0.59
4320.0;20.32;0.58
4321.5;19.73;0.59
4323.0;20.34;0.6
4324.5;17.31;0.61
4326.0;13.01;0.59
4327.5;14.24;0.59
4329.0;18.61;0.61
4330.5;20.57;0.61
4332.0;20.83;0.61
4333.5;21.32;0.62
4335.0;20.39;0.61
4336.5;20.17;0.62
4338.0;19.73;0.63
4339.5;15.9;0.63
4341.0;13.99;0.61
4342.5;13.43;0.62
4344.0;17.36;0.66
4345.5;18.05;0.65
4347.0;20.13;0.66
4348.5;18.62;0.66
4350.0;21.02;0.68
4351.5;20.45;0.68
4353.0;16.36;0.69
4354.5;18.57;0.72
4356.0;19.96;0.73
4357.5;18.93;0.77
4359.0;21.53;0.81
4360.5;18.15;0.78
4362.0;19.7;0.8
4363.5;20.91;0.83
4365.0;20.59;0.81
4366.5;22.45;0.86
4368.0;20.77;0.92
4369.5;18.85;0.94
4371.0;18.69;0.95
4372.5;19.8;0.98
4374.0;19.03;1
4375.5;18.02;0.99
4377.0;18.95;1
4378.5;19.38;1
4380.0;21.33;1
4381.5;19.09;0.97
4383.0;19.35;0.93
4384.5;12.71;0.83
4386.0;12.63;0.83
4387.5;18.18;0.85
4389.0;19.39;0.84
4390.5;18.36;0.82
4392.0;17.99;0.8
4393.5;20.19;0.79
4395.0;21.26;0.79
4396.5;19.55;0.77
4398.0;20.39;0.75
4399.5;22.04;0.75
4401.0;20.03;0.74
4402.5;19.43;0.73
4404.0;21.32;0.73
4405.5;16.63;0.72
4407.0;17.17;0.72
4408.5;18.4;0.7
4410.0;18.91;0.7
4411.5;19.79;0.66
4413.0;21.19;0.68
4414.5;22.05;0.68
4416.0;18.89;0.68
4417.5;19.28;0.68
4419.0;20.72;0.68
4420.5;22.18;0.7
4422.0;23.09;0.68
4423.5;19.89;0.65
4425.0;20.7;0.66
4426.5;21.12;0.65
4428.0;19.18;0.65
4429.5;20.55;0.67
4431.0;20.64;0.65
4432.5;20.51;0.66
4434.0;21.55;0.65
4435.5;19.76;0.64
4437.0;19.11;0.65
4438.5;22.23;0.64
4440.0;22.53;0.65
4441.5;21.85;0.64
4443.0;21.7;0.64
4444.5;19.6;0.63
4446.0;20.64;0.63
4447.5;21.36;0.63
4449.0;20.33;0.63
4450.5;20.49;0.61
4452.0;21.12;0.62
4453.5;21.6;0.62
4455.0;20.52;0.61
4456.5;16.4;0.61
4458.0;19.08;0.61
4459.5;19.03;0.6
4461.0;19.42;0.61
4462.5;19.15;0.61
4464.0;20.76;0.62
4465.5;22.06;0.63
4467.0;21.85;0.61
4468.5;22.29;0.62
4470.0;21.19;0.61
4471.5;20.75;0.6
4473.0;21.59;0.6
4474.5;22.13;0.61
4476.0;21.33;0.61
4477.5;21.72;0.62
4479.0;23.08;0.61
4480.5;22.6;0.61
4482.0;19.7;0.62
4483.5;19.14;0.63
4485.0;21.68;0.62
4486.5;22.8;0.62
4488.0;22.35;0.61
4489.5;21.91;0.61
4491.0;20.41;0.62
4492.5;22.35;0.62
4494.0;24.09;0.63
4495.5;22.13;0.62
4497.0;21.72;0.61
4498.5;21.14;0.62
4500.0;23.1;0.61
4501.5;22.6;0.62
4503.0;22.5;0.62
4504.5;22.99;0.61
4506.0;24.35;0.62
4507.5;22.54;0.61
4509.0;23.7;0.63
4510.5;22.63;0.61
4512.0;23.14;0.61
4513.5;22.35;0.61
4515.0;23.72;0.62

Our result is -3.3 AA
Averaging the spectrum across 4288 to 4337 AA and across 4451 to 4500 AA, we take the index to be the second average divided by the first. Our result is 1.28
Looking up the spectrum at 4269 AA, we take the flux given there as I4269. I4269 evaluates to 17.86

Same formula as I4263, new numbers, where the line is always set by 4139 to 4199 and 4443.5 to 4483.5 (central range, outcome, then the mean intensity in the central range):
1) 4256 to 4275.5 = 1.9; 18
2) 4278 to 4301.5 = 3.4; 17.1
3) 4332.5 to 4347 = 1.6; 18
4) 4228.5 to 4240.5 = 0.9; 18.3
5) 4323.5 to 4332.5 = 1.2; 17.4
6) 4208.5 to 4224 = 0.0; 19.7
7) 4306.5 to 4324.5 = 3.4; 16.3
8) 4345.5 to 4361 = 0.7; 19.3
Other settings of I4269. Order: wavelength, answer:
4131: 21.11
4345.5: 18.05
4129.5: 18.2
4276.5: 15.08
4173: 19.5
